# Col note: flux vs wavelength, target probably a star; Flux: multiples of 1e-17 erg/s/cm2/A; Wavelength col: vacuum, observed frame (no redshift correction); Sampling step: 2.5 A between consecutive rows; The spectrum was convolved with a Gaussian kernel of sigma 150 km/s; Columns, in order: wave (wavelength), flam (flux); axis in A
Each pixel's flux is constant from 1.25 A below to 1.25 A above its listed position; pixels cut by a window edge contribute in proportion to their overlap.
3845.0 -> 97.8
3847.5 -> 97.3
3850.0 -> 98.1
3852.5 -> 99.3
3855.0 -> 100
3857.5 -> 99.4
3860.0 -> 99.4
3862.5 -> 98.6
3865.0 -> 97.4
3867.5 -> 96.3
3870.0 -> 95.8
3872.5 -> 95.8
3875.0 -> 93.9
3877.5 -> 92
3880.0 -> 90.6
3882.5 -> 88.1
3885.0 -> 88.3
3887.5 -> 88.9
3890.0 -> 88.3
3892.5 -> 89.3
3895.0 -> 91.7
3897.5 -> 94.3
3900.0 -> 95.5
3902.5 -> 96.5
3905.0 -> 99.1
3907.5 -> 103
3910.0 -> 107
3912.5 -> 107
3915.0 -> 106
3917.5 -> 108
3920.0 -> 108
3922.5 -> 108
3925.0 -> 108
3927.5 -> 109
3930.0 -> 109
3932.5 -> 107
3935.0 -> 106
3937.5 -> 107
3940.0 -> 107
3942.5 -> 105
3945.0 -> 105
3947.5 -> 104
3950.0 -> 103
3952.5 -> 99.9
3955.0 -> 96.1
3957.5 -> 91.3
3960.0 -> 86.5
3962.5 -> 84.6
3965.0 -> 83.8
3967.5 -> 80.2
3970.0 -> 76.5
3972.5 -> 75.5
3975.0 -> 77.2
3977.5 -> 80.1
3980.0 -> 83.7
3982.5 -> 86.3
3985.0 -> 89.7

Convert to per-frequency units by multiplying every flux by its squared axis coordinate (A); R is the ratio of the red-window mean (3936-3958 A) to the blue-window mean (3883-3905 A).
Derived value 1.14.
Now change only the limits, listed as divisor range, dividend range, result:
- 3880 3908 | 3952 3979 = 0.94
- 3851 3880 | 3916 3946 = 1.15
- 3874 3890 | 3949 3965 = 1.07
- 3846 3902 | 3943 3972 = 1.01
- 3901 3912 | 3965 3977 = 0.79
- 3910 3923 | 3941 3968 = 0.90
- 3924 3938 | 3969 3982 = 0.75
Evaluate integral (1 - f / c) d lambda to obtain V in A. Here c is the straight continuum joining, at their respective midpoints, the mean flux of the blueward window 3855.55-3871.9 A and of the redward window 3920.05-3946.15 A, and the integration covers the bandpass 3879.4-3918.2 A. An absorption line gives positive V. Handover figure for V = 2.4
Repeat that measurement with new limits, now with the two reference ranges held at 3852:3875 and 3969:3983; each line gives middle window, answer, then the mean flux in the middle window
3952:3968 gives -1.28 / 88.8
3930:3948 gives -4.33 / 106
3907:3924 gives -3.34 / 107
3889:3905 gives -0.15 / 93.2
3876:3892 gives 0.85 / 89.4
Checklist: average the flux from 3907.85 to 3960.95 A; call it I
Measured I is 104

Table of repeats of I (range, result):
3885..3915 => 96.5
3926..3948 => 107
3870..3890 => 91.2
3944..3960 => 98.8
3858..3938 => 99.1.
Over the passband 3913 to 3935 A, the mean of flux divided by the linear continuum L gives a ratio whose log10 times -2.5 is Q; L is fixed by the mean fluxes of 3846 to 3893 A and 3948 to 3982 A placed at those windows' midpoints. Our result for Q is -0.196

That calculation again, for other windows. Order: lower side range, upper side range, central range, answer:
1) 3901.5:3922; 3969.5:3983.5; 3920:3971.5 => -0.08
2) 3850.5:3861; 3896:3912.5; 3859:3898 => 0.07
